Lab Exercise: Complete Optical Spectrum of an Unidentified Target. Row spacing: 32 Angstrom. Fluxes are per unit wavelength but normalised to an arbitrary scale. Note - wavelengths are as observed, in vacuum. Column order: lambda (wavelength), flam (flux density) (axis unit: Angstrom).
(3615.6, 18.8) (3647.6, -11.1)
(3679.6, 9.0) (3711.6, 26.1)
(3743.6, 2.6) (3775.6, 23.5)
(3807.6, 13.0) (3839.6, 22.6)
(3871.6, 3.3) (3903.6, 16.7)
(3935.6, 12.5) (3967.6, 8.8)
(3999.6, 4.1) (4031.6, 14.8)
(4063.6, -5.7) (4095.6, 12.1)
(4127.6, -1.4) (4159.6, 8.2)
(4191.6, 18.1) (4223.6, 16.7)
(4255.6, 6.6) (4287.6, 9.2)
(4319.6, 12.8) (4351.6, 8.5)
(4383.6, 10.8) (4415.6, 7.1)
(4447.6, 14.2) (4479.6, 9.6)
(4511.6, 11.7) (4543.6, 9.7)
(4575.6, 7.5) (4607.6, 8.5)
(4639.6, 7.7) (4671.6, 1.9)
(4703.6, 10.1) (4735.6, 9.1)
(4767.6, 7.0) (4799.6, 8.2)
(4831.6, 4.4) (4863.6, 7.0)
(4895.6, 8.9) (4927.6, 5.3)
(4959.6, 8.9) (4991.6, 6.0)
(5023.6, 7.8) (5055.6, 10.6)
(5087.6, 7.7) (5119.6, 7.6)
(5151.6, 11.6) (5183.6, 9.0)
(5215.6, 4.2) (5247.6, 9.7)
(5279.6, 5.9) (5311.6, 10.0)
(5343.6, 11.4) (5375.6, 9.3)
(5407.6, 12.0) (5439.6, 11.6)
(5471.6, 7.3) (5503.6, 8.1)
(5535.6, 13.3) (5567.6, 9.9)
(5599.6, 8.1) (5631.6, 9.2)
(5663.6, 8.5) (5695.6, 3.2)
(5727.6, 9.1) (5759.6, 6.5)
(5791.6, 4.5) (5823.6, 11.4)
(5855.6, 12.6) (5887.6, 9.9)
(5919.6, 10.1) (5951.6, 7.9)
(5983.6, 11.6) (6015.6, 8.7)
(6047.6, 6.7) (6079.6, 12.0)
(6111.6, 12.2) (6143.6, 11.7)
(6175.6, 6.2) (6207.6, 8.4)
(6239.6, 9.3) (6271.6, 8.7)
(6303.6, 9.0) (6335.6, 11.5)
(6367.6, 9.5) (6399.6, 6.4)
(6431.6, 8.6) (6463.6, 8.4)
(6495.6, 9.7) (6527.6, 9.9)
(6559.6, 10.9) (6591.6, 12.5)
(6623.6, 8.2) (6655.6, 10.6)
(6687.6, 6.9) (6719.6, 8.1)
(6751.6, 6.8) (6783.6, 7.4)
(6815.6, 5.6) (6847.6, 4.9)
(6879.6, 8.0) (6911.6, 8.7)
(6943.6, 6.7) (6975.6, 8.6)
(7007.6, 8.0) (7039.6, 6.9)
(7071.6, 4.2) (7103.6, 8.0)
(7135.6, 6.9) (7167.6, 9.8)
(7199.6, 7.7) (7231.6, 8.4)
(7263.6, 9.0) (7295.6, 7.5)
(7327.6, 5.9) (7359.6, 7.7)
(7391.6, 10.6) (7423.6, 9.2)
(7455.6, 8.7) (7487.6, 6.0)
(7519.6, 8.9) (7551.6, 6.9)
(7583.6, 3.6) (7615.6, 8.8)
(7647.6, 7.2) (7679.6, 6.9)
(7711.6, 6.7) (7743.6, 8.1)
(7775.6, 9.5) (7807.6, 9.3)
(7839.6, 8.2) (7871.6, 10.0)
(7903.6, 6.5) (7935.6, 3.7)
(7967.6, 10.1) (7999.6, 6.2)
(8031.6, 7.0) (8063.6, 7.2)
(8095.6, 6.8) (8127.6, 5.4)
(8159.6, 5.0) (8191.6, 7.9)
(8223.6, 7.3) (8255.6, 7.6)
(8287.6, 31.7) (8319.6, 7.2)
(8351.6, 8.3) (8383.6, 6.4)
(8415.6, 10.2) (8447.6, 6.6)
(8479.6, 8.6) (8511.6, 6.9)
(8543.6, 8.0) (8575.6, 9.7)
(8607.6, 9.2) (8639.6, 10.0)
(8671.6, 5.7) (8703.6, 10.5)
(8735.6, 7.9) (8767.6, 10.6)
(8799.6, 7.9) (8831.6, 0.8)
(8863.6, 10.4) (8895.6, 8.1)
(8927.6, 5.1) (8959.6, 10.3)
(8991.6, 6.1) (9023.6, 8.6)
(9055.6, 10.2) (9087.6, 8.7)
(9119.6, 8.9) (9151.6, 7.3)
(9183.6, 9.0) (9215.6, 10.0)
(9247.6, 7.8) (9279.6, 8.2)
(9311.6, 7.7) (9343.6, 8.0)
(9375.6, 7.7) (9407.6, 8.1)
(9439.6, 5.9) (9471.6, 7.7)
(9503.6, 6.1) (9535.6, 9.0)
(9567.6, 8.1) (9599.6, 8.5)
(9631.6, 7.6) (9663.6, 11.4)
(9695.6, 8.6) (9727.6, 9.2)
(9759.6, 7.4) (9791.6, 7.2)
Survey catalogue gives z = 1.22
